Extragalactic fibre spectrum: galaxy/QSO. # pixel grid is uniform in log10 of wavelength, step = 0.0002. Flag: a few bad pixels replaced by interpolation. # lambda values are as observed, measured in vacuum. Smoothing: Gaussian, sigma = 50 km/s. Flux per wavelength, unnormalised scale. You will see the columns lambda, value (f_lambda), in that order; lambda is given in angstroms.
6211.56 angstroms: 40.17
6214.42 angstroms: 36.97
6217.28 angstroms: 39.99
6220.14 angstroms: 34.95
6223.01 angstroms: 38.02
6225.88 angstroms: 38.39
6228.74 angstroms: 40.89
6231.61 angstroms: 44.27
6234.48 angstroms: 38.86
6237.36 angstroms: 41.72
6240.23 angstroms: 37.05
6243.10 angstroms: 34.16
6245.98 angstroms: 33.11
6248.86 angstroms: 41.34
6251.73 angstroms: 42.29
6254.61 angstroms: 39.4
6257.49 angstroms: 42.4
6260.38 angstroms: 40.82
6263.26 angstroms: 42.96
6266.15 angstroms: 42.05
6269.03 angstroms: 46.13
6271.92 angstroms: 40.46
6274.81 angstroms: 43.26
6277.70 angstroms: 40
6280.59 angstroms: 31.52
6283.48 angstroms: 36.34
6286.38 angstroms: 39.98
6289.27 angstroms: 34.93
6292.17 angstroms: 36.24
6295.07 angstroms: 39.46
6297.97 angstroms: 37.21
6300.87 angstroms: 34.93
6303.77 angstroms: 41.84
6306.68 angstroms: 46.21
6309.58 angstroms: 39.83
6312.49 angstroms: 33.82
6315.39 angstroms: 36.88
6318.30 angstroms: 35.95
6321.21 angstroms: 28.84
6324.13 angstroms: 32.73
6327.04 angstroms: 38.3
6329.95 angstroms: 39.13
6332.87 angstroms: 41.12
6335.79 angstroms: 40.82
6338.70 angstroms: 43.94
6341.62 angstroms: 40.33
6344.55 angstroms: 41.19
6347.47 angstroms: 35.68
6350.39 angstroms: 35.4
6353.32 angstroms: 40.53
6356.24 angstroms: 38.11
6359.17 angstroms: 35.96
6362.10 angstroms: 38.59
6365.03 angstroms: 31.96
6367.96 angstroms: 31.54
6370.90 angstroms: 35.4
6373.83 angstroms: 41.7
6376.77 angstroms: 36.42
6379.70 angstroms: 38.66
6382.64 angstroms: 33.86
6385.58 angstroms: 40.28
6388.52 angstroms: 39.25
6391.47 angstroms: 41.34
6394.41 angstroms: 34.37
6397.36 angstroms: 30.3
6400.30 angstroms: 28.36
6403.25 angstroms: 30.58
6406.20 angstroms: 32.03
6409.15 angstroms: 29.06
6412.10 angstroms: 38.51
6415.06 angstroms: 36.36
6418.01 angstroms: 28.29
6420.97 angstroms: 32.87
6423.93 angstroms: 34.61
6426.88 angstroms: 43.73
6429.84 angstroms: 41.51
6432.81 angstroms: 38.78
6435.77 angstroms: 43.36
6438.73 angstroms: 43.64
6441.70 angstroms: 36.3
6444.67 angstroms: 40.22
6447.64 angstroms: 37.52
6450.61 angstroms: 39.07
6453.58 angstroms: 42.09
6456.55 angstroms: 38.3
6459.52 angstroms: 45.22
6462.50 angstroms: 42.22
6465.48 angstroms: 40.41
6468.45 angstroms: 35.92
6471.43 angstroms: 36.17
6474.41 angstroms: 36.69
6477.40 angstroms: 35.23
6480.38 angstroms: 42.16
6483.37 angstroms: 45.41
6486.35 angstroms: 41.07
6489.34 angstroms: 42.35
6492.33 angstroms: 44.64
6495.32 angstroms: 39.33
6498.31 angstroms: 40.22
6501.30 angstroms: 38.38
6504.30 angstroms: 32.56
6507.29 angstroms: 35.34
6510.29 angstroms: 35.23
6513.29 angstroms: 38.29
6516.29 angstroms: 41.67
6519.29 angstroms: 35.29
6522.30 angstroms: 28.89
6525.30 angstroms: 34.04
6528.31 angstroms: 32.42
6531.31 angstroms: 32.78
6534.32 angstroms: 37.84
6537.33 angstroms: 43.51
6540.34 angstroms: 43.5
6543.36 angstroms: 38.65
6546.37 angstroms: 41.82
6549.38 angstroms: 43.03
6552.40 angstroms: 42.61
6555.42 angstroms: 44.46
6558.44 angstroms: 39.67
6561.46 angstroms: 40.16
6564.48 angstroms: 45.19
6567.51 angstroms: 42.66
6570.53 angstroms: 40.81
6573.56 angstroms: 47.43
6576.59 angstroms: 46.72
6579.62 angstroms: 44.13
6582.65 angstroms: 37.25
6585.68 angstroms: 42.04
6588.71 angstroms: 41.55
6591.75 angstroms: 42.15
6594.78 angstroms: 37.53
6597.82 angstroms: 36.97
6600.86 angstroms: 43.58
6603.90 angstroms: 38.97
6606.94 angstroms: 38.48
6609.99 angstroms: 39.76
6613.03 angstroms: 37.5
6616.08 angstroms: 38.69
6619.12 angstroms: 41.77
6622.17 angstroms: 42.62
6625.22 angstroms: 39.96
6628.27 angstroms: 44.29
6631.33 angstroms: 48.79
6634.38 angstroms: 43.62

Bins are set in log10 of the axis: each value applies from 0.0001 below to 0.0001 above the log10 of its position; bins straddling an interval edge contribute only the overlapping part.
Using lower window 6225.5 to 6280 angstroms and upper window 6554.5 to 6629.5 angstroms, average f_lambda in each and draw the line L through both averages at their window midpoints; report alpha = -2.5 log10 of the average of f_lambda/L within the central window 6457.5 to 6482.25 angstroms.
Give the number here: 0.05 mag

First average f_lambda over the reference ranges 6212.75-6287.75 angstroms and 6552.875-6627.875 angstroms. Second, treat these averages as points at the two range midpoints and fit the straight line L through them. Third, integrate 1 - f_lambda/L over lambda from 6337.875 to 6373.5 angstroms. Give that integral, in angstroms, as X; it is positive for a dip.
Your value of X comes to 2.37 angstroms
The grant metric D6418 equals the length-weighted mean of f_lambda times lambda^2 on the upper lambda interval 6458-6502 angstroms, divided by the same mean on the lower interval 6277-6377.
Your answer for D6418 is 1.1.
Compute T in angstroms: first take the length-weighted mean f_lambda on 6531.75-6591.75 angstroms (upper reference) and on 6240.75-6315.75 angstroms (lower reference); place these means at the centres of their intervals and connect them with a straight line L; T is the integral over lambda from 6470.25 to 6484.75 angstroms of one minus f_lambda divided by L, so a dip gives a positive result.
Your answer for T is 0.7 angstroms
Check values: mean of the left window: 39.1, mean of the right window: 42.1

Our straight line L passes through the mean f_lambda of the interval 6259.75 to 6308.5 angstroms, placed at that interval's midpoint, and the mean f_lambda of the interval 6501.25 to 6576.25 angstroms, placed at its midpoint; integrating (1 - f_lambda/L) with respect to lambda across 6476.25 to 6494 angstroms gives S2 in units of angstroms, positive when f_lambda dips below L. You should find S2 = -1.19 angstroms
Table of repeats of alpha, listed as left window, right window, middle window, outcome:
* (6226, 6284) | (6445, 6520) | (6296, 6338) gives 0.05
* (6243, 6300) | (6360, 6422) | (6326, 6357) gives -0.08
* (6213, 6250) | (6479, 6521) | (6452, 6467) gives -0.07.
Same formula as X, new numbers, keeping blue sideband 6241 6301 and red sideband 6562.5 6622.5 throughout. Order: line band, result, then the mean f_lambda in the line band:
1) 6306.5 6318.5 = 0.41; 38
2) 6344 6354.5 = 0.46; 37.9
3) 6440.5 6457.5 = 0.55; 39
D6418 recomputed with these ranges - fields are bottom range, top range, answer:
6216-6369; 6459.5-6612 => 1.11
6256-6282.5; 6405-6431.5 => 0.90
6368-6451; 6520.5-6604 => 1.16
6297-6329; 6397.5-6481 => 1.05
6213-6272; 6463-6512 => 1.05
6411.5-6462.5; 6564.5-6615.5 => 1.11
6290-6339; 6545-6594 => 1.21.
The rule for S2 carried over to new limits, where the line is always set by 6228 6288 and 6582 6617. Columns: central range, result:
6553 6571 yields -1.2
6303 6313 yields -0.3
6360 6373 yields 1.6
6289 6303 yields 1.0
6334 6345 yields -0.5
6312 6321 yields 1.1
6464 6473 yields 0.5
